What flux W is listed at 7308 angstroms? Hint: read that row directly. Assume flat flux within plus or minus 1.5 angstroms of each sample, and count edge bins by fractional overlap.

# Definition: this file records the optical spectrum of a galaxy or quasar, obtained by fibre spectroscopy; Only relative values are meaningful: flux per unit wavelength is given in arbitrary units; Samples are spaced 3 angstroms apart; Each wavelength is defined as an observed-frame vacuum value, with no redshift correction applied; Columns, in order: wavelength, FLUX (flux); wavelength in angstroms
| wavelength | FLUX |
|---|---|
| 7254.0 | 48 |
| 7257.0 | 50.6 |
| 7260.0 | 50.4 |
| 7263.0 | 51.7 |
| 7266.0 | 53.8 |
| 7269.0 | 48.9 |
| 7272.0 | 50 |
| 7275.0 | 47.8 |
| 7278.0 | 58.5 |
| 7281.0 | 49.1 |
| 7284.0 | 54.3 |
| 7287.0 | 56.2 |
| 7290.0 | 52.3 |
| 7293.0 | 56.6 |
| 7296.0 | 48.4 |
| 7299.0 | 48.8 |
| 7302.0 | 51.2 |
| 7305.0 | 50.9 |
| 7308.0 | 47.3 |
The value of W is 47.3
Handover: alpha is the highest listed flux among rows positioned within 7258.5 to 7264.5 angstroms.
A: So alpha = 51.7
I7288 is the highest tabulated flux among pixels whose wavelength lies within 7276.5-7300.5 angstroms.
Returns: 58.5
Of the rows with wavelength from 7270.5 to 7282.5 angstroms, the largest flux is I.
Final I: 58.5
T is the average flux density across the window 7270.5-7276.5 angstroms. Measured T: 48.9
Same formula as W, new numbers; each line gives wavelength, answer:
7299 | 48.8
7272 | 50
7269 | 48.9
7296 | 48.4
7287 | 56.2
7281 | 49.1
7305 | 50.9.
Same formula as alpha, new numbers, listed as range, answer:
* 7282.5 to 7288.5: 56.2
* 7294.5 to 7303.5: 51.2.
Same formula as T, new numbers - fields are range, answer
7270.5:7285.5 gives 51.9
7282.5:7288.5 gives 55.2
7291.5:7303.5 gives 51.2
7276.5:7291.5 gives 54.1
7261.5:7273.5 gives 51.1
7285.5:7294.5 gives 55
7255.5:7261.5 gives 50.5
